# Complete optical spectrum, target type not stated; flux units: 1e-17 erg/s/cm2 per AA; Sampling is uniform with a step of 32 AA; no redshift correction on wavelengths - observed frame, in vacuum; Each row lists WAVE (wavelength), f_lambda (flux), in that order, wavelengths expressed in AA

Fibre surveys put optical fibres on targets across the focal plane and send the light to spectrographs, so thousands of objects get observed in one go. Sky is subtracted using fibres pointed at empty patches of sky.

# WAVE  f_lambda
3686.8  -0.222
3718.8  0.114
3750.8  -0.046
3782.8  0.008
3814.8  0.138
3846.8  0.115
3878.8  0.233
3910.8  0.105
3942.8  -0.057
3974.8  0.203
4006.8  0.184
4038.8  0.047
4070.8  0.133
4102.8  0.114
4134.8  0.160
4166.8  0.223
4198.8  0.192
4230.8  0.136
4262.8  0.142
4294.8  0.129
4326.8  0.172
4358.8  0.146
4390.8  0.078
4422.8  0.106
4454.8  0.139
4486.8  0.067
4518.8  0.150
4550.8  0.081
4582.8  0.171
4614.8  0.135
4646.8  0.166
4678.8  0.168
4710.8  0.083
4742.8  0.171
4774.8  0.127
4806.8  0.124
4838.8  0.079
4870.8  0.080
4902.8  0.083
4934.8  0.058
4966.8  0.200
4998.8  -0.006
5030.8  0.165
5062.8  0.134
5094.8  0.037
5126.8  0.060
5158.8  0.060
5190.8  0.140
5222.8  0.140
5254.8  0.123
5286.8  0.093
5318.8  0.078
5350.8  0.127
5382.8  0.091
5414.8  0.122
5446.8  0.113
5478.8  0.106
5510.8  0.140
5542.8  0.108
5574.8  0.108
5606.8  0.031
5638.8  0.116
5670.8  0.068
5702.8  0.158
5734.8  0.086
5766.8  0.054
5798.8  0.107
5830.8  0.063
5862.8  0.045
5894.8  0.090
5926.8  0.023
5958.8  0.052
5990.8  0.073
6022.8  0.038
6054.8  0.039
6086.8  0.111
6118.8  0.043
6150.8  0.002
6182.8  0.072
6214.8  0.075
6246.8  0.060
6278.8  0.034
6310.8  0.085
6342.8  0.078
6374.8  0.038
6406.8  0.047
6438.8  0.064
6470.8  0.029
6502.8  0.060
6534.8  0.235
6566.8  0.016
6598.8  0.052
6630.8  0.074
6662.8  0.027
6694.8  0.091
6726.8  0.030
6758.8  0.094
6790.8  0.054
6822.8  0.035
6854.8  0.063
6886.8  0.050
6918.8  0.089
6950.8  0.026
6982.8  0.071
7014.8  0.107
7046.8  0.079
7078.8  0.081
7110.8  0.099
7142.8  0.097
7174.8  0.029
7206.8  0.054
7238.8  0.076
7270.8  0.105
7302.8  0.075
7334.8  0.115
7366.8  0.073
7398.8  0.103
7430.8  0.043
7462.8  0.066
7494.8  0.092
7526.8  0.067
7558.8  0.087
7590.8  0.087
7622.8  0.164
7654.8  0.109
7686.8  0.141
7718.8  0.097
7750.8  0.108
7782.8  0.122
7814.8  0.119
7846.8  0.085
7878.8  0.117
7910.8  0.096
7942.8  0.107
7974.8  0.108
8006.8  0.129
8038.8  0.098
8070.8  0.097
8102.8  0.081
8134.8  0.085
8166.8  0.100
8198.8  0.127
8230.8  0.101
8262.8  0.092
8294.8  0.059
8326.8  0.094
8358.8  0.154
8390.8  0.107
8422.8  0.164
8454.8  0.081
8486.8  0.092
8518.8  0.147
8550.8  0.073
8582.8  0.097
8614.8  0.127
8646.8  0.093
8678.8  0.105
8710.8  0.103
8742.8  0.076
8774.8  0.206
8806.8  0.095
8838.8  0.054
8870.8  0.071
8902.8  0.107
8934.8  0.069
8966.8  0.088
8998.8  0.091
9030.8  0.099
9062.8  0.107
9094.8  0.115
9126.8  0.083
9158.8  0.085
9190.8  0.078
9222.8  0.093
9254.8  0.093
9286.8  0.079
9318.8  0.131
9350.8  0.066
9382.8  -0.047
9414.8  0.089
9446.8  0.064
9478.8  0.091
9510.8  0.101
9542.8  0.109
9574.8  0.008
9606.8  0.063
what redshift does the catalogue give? 0.754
